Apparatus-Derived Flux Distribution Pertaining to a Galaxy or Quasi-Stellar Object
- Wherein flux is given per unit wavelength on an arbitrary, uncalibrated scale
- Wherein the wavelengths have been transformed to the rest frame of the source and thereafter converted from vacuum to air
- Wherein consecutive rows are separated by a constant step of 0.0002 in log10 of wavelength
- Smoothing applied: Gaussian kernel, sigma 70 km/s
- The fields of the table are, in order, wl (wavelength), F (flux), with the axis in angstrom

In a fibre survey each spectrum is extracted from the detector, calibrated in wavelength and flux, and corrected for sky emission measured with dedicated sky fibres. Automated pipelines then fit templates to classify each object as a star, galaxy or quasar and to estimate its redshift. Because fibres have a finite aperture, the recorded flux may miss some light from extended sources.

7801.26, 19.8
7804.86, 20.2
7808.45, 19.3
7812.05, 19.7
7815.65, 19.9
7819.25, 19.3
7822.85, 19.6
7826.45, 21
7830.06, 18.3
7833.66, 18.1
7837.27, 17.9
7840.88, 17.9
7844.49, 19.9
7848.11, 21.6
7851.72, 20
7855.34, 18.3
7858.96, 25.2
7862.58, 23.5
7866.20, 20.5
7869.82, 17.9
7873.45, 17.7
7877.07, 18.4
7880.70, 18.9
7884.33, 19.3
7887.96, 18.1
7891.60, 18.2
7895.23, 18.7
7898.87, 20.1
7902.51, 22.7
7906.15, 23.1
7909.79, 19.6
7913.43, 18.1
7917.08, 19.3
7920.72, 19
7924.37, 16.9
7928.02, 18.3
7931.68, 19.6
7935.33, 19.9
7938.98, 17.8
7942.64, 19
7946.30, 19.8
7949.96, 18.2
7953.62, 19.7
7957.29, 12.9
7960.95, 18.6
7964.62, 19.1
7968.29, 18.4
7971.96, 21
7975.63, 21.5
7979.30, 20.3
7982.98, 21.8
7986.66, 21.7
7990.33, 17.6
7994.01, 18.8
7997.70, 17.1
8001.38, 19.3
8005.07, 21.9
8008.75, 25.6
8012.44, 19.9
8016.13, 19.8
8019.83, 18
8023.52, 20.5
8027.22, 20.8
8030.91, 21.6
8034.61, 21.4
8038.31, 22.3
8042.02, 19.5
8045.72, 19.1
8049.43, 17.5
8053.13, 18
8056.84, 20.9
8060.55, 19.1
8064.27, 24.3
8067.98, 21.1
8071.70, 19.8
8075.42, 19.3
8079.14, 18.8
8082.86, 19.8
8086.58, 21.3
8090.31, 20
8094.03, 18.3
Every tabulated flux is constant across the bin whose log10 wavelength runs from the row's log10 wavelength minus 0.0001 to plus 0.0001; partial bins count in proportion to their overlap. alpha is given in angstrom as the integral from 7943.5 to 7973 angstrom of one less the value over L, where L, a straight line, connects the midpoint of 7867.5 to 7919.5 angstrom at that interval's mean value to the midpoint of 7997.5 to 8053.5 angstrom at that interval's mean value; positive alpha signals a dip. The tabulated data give 2.1 angstrom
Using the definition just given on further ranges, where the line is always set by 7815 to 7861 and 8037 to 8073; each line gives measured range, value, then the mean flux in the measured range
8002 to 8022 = -0.9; 20.9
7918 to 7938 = 1.2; 18.7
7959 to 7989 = -0.3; 20.2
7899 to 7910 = -1.1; 21.9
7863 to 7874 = 0.2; 19.4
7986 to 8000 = 1.0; 18.6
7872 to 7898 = 1.7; 18.5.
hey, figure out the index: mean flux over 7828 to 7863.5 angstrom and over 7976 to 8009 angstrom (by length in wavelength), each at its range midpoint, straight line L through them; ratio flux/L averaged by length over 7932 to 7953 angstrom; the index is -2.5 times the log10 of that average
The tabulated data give 0.06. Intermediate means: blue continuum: 20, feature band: 19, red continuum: 20.3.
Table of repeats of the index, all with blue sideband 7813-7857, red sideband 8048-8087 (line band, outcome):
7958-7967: 0.09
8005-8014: -0.15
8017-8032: -0.01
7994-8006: 0.04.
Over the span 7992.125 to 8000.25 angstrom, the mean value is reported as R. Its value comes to 18.1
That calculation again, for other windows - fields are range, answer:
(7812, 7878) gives 19.7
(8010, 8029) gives 20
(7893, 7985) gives 19.3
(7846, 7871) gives 21.1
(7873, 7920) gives 19.4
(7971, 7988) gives 21.3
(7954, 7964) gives 16.7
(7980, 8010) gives 20.4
